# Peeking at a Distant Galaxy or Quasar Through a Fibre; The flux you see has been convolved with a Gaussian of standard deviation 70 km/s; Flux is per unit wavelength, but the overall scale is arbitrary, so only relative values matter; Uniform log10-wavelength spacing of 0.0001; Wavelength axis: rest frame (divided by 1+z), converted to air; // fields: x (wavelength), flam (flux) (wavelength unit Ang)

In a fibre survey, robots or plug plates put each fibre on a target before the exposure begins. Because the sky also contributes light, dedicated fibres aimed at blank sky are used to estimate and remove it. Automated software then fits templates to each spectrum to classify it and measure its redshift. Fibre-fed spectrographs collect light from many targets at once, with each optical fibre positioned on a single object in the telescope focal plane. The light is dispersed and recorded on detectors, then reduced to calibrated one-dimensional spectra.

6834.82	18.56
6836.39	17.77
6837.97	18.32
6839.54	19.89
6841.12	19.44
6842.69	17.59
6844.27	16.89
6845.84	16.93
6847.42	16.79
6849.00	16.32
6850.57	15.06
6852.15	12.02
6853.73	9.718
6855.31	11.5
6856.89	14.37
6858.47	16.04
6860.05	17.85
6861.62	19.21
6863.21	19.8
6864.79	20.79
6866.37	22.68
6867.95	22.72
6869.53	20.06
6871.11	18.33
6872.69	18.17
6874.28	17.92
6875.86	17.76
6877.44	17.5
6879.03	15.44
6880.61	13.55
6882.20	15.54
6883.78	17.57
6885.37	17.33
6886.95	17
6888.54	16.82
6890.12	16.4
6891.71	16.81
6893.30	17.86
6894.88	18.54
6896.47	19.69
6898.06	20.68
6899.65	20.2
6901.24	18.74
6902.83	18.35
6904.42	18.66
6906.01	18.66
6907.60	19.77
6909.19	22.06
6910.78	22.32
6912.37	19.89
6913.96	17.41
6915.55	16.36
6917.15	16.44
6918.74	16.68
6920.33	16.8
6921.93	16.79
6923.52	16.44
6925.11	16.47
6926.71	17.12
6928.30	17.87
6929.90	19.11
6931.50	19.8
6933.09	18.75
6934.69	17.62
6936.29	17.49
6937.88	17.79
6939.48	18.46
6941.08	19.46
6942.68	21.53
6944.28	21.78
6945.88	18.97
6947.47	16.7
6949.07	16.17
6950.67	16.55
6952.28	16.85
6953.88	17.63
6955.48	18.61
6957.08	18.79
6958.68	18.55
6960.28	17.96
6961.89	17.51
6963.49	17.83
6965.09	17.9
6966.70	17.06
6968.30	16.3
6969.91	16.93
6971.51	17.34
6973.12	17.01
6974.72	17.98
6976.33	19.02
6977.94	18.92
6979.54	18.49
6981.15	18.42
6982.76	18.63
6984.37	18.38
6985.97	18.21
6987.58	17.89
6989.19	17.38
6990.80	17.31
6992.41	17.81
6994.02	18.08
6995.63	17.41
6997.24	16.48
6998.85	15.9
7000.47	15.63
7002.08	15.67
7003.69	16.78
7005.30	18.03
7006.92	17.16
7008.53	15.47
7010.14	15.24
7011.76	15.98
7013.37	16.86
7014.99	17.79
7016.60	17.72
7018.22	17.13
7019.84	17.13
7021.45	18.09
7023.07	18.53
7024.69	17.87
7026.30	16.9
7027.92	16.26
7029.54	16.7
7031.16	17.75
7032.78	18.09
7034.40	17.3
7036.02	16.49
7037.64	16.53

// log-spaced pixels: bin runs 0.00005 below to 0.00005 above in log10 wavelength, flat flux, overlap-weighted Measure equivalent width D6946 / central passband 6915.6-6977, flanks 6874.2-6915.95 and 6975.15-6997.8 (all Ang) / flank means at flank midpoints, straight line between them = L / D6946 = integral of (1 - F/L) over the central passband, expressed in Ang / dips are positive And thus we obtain 0.9 Ang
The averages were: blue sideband 18.1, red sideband 18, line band 17.8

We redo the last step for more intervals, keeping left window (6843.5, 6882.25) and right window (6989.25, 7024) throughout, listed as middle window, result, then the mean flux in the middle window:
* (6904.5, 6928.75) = -1.6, 18.1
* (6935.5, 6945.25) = -1.4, 19.4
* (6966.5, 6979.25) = -0.5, 17.6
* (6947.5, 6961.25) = -0.5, 17.6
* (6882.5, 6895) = -0.2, 17.2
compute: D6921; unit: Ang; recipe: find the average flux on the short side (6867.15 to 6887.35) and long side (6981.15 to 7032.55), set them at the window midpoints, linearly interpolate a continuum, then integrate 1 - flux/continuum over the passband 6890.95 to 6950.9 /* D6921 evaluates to -3.4 Ang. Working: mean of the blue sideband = 17.6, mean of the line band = 18.5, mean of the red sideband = 17.2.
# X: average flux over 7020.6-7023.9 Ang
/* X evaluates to 18.3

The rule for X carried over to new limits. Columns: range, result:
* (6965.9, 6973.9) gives 16.9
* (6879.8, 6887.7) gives 16.2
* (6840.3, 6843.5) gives 18.5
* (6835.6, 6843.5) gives 18.6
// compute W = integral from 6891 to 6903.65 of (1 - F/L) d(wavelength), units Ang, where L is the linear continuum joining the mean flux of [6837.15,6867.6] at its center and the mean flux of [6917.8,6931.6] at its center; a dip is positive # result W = -1.2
